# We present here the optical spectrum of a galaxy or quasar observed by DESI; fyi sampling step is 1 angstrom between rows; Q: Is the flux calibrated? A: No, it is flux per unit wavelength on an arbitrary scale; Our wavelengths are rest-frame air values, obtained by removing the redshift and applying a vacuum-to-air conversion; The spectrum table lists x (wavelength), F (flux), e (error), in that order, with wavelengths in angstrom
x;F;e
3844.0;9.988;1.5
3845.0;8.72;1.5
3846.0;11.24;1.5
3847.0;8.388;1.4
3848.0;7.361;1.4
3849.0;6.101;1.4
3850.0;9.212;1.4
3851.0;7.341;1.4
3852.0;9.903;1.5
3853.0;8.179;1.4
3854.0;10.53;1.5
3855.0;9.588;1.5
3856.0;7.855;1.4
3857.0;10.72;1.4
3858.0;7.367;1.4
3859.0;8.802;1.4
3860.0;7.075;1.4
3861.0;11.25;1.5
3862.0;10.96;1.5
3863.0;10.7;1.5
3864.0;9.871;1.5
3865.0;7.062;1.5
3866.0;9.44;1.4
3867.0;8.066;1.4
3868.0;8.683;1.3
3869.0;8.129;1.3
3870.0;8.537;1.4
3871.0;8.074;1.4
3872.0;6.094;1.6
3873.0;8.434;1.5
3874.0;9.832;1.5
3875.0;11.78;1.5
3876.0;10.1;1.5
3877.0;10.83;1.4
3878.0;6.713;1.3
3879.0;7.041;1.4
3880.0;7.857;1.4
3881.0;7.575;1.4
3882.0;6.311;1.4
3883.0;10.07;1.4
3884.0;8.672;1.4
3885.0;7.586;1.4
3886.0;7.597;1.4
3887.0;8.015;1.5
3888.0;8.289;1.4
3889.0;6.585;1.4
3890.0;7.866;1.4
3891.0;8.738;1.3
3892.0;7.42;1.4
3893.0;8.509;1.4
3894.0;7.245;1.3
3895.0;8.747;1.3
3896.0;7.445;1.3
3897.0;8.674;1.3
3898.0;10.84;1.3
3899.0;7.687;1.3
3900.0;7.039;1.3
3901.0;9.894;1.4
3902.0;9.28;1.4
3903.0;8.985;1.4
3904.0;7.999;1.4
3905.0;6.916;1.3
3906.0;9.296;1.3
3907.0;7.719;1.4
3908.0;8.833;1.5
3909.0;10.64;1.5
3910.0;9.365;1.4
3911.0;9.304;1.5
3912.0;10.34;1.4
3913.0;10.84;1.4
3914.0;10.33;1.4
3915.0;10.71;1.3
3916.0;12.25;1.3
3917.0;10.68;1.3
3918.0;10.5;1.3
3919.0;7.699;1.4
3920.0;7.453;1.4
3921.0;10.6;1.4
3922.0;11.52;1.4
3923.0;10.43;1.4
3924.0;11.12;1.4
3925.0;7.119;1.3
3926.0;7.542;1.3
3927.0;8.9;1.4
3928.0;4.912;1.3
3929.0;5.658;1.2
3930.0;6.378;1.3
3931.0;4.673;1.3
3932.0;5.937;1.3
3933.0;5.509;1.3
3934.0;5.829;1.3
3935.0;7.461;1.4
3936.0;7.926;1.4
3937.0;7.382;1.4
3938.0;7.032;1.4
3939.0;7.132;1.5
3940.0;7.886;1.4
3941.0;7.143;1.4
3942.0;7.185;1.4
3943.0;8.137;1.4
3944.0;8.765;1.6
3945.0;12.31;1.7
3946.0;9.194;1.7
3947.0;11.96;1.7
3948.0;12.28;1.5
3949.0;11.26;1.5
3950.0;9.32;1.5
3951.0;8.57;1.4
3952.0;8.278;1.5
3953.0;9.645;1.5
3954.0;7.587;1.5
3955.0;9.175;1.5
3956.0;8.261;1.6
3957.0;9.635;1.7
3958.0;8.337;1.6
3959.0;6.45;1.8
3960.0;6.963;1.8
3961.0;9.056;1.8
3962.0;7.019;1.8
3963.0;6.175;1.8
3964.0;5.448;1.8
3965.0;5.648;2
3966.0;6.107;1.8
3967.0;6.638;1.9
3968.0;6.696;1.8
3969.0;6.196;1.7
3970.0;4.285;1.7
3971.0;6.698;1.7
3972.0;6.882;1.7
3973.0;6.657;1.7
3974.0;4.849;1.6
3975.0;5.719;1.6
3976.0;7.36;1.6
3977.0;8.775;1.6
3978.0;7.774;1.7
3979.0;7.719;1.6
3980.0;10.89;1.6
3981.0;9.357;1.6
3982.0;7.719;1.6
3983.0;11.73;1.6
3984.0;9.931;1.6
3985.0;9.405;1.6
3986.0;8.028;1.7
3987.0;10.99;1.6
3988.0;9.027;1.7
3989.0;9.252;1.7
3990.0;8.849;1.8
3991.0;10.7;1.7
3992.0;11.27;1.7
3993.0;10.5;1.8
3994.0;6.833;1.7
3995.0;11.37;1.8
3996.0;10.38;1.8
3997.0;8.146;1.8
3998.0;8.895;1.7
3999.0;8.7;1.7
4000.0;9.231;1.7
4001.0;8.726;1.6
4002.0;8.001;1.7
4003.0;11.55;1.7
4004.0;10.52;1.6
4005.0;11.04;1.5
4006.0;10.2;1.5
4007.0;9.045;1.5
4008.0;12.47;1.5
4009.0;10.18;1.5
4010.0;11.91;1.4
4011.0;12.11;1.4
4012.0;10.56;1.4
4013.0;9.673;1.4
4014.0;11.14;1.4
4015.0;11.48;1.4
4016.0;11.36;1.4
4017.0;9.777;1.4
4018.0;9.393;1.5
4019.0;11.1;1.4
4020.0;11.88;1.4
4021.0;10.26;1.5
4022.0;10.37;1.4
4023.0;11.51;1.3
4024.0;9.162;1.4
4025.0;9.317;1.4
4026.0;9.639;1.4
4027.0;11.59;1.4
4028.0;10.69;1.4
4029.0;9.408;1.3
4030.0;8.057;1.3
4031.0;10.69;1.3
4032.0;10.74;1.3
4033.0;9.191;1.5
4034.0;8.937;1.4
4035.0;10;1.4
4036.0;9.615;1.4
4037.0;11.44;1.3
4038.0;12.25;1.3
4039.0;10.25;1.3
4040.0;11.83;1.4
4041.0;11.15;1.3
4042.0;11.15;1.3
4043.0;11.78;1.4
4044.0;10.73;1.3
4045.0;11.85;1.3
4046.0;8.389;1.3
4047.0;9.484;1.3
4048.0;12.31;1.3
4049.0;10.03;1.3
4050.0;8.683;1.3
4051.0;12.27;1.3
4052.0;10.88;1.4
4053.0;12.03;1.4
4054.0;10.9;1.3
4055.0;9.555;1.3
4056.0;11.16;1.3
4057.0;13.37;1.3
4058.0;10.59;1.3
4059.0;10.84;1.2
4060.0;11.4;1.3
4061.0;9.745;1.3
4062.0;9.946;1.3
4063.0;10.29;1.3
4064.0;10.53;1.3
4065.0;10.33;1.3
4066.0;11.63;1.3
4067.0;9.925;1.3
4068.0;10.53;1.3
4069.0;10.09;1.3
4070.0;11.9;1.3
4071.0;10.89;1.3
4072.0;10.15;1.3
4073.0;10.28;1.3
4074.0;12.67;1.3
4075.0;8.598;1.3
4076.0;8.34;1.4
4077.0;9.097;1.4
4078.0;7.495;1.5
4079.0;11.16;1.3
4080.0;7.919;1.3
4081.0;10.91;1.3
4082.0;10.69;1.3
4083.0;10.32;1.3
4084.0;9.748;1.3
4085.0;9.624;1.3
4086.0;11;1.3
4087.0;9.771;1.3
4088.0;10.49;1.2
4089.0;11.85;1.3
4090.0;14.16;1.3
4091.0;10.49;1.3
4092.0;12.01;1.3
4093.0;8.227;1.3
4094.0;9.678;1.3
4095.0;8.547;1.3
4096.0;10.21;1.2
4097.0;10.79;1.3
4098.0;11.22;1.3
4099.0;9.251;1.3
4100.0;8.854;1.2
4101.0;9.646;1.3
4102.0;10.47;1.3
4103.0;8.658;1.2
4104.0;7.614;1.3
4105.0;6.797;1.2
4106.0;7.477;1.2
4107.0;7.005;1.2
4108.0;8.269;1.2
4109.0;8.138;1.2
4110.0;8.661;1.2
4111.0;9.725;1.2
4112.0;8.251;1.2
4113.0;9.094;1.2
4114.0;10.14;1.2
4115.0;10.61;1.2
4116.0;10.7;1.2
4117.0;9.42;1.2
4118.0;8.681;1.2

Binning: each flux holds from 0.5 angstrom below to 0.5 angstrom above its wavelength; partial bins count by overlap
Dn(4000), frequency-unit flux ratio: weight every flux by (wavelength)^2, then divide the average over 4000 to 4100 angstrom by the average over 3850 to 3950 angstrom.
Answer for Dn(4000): 1.3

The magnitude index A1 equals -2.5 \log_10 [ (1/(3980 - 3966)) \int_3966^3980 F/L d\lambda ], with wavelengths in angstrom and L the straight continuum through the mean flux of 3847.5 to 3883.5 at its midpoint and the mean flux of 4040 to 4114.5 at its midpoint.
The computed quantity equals 0.36 mag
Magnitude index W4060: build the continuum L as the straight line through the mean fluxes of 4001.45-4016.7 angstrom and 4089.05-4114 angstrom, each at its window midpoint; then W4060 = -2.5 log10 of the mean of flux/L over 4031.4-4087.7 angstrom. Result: -0.05 mag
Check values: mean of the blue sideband 10.7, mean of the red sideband 9.36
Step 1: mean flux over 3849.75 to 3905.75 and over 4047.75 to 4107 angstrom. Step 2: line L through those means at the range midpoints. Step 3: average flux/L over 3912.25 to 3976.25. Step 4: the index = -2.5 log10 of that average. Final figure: 0.14 mag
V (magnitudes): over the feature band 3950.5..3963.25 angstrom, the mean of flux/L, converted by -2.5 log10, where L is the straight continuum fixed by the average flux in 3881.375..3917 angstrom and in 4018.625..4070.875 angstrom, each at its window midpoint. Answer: 0.17 mag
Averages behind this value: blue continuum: 8.77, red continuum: 10.6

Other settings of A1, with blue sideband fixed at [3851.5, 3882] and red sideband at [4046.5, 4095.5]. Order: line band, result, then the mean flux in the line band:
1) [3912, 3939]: 0.12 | 8.34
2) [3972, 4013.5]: 0.05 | 9.39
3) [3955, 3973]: 0.36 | 6.91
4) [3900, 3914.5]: 0.00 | 9.19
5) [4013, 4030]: -0.04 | 10.4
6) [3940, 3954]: 0.01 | 9.41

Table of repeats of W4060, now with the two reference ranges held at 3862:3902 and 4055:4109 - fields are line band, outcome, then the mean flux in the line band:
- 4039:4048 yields -0.12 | 10.8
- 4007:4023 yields -0.15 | 10.9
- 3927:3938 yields 0.36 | 6.33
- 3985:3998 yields -0.03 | 9.58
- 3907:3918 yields -0.18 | 10.2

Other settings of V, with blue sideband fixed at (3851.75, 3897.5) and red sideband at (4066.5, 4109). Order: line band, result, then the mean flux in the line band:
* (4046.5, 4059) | -0.141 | 10.9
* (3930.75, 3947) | 0.171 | 7.65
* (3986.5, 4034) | -0.086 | 10.1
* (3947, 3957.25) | -0.058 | 9.52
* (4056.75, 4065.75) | -0.115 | 10.7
